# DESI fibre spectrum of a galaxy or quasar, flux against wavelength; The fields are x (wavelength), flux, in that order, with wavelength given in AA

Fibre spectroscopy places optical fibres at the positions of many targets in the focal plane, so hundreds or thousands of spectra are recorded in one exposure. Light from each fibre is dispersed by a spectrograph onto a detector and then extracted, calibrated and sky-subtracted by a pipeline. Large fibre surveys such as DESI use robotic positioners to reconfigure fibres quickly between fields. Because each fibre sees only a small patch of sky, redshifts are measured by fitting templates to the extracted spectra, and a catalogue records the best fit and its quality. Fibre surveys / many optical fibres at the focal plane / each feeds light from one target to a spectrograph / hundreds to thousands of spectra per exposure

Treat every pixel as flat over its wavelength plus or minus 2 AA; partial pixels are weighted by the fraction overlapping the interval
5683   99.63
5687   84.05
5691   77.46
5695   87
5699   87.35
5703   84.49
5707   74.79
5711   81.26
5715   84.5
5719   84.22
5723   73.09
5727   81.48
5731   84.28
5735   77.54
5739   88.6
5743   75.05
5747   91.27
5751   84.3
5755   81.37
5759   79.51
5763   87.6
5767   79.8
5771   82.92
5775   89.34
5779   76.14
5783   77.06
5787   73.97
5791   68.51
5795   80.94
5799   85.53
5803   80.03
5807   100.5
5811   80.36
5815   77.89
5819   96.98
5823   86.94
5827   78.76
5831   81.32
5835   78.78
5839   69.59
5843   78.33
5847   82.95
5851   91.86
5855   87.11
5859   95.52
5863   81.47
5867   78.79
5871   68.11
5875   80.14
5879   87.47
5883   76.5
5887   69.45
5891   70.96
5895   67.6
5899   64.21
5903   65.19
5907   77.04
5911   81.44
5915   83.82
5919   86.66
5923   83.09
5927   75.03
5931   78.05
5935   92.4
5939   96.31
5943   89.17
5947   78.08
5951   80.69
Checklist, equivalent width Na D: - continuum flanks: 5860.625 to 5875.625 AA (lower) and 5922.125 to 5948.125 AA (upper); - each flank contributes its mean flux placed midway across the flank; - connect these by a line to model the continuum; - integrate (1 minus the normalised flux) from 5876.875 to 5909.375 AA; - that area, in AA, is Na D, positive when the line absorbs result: 3.1 AA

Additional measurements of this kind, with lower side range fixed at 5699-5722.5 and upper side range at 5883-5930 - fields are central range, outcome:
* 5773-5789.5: 0.12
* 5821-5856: -1.89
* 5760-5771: -0.45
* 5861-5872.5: 0.00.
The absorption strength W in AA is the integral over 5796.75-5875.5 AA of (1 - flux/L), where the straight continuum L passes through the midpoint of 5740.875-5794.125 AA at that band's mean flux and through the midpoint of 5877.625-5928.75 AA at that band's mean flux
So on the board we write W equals -4.9 AA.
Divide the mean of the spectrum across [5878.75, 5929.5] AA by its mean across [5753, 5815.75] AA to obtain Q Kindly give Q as 0.93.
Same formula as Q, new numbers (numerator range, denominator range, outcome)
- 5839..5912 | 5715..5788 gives 0.95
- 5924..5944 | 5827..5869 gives 1.04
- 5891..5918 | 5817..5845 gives 0.90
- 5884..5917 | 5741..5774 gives 0.88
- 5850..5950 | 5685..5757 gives 0.97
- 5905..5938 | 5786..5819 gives 1.01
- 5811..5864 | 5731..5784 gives 1.01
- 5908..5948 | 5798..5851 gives 1.01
